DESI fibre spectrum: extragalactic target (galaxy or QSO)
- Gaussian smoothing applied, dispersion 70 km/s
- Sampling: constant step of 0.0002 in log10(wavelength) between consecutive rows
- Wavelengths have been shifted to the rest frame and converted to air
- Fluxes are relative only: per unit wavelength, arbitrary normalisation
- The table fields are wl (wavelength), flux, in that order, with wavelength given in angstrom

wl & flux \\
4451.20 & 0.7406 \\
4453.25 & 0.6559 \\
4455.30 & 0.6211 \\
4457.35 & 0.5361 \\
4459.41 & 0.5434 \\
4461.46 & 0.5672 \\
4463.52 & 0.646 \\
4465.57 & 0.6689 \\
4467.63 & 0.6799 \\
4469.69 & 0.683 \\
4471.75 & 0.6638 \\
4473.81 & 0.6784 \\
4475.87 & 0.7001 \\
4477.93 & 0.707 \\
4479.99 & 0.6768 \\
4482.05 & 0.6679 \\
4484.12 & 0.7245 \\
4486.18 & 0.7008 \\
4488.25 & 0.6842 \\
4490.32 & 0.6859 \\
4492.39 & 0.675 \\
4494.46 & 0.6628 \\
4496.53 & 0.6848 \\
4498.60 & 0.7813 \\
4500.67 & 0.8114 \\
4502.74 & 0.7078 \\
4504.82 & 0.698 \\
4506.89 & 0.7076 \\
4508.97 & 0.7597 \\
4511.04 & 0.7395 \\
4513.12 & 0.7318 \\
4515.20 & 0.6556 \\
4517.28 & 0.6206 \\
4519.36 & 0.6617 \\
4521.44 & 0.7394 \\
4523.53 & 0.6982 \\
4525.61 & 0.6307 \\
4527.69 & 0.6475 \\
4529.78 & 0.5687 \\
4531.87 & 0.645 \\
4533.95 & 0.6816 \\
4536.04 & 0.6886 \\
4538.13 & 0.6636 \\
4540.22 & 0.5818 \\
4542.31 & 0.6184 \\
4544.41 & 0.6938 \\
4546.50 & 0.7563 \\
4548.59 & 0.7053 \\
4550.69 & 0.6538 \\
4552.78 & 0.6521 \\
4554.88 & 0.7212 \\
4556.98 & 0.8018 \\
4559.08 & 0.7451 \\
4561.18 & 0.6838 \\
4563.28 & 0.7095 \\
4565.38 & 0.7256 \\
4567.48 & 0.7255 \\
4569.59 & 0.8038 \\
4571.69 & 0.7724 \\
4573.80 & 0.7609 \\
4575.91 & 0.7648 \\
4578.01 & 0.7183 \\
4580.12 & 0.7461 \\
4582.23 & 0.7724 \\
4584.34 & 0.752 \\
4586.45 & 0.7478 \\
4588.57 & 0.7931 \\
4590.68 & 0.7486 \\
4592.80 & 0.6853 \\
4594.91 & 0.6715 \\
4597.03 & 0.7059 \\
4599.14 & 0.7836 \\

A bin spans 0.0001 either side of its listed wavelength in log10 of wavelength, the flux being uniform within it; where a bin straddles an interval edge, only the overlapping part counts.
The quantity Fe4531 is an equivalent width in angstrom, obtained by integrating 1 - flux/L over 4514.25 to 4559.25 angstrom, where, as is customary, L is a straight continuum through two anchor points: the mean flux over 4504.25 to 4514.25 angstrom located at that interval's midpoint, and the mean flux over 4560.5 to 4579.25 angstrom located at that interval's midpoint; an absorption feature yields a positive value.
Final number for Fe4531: 3.8 angstrom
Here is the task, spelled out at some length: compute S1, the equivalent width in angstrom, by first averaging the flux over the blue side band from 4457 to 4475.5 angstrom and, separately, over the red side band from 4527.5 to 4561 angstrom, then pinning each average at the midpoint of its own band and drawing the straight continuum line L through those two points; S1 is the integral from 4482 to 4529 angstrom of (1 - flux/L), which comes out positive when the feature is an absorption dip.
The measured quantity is -3.0 angstrom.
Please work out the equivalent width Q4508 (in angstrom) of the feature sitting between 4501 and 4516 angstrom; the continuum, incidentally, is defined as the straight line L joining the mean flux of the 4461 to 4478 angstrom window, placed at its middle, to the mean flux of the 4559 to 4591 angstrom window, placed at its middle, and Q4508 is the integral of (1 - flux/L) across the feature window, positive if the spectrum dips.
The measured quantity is -0.5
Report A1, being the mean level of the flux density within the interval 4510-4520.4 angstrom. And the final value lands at 0.682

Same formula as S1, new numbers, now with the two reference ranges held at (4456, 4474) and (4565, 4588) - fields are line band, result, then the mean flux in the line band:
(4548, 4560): 0.27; 0.713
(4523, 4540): 1.34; 0.648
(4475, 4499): -1.52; 0.694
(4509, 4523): -0.23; 0.697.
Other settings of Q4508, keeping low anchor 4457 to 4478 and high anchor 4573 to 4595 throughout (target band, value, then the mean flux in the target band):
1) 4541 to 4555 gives 0.63 angstrom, 0.682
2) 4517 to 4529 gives 0.43 angstrom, 0.667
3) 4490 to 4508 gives -1.16 angstrom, 0.714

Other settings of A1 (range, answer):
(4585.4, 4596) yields 0.729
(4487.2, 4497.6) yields 0.678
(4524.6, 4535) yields 0.635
